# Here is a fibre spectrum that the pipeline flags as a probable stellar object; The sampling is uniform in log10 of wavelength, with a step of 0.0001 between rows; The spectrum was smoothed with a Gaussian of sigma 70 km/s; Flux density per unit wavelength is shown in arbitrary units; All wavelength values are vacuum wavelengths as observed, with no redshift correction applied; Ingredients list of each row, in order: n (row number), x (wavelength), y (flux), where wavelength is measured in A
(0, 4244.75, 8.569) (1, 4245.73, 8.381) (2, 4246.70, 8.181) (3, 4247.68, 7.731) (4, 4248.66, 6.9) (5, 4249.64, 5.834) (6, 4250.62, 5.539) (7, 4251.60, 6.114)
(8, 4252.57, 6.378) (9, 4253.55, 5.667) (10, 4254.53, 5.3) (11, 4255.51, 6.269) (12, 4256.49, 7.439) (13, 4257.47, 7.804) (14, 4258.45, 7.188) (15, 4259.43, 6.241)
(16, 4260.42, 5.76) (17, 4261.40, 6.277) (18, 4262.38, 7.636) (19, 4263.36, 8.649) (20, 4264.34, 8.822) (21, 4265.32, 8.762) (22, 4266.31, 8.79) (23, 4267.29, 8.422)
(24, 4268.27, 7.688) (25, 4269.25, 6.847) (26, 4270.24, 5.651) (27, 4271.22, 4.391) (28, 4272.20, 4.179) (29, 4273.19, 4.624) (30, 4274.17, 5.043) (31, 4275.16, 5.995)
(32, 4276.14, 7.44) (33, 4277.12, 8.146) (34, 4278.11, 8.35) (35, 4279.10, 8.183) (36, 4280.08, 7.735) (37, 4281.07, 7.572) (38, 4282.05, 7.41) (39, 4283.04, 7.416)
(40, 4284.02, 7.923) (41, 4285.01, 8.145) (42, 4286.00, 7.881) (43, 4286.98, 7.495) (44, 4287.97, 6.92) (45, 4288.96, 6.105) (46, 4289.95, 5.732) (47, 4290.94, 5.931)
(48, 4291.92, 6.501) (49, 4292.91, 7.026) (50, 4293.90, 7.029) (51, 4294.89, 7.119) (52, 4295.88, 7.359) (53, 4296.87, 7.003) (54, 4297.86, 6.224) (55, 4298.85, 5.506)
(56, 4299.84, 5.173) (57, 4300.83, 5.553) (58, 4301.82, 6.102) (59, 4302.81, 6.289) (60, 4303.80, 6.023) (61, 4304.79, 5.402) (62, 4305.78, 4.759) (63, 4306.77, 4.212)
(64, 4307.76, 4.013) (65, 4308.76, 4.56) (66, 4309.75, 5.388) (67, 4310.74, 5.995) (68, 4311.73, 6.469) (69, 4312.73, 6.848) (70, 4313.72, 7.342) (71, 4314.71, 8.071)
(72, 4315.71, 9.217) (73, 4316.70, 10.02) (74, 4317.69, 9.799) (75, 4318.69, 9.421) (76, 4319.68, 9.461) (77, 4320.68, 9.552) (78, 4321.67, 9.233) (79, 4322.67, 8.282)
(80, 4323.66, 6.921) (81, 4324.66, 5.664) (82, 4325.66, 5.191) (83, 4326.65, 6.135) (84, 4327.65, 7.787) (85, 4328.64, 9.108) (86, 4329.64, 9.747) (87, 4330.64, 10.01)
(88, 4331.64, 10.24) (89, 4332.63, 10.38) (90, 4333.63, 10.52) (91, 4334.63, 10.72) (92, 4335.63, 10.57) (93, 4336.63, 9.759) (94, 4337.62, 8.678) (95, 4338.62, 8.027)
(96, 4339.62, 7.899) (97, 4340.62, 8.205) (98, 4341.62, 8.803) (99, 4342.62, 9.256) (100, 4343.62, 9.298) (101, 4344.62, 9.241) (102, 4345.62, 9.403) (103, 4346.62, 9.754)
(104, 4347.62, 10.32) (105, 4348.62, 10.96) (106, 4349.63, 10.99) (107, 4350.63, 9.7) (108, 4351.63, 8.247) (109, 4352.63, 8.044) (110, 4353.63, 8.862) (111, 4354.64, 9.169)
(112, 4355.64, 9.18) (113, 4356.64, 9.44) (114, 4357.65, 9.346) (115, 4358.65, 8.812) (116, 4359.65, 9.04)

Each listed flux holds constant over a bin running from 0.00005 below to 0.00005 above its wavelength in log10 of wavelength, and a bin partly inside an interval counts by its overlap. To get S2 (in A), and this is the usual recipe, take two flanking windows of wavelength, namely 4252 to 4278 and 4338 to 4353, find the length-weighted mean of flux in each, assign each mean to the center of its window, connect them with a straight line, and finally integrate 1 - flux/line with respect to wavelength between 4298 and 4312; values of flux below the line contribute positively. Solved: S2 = 4.5 A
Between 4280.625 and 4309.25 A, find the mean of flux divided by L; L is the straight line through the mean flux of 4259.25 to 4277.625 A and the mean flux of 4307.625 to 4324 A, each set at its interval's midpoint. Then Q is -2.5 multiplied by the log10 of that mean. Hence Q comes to 0.15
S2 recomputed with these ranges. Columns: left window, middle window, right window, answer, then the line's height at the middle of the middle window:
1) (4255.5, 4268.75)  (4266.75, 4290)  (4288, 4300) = 0.25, 7.01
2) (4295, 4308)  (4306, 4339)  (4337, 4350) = -2.24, 7.51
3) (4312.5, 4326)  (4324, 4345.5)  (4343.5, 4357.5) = 0.15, 8.87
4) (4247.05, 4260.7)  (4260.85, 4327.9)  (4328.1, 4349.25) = 7.94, 7.95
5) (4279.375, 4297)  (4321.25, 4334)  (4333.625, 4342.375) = 0.57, 8.75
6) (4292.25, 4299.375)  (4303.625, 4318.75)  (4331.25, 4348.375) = 2.15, 7.7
